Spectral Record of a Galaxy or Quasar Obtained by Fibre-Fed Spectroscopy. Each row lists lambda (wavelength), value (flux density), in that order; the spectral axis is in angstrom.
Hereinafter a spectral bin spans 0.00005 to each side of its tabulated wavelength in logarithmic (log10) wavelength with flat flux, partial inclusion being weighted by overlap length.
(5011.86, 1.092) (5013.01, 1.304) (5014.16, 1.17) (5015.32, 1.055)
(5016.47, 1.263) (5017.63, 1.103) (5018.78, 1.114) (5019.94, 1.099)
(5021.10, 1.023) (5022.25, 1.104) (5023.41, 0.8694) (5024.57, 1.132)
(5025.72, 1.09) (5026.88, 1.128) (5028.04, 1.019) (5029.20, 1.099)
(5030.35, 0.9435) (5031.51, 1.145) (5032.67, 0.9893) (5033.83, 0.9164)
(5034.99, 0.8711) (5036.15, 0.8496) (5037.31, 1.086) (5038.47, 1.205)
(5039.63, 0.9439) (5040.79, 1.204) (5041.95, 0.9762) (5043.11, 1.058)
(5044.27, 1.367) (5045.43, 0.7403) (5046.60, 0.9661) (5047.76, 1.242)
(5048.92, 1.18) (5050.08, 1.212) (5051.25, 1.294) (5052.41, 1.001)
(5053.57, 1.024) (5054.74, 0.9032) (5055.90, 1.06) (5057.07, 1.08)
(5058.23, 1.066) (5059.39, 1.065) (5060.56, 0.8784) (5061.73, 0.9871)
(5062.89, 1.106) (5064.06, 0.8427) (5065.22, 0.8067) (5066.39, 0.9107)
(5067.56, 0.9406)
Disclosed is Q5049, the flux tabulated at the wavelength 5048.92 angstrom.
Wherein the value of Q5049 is 1.18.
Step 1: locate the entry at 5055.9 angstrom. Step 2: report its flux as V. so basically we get 1.06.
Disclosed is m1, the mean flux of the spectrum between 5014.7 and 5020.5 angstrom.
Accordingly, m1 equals 1.13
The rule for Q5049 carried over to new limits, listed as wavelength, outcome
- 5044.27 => 1.367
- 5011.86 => 1.092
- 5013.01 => 1.304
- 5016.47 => 1.263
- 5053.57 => 1.024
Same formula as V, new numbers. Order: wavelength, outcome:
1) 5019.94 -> 1.099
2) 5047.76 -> 1.242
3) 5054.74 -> 0.9032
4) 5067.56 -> 0.9406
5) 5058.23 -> 1.066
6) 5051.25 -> 1.294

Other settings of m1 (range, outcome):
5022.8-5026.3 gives 1.03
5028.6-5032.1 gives 1.06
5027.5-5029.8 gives 1.06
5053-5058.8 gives 1.03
